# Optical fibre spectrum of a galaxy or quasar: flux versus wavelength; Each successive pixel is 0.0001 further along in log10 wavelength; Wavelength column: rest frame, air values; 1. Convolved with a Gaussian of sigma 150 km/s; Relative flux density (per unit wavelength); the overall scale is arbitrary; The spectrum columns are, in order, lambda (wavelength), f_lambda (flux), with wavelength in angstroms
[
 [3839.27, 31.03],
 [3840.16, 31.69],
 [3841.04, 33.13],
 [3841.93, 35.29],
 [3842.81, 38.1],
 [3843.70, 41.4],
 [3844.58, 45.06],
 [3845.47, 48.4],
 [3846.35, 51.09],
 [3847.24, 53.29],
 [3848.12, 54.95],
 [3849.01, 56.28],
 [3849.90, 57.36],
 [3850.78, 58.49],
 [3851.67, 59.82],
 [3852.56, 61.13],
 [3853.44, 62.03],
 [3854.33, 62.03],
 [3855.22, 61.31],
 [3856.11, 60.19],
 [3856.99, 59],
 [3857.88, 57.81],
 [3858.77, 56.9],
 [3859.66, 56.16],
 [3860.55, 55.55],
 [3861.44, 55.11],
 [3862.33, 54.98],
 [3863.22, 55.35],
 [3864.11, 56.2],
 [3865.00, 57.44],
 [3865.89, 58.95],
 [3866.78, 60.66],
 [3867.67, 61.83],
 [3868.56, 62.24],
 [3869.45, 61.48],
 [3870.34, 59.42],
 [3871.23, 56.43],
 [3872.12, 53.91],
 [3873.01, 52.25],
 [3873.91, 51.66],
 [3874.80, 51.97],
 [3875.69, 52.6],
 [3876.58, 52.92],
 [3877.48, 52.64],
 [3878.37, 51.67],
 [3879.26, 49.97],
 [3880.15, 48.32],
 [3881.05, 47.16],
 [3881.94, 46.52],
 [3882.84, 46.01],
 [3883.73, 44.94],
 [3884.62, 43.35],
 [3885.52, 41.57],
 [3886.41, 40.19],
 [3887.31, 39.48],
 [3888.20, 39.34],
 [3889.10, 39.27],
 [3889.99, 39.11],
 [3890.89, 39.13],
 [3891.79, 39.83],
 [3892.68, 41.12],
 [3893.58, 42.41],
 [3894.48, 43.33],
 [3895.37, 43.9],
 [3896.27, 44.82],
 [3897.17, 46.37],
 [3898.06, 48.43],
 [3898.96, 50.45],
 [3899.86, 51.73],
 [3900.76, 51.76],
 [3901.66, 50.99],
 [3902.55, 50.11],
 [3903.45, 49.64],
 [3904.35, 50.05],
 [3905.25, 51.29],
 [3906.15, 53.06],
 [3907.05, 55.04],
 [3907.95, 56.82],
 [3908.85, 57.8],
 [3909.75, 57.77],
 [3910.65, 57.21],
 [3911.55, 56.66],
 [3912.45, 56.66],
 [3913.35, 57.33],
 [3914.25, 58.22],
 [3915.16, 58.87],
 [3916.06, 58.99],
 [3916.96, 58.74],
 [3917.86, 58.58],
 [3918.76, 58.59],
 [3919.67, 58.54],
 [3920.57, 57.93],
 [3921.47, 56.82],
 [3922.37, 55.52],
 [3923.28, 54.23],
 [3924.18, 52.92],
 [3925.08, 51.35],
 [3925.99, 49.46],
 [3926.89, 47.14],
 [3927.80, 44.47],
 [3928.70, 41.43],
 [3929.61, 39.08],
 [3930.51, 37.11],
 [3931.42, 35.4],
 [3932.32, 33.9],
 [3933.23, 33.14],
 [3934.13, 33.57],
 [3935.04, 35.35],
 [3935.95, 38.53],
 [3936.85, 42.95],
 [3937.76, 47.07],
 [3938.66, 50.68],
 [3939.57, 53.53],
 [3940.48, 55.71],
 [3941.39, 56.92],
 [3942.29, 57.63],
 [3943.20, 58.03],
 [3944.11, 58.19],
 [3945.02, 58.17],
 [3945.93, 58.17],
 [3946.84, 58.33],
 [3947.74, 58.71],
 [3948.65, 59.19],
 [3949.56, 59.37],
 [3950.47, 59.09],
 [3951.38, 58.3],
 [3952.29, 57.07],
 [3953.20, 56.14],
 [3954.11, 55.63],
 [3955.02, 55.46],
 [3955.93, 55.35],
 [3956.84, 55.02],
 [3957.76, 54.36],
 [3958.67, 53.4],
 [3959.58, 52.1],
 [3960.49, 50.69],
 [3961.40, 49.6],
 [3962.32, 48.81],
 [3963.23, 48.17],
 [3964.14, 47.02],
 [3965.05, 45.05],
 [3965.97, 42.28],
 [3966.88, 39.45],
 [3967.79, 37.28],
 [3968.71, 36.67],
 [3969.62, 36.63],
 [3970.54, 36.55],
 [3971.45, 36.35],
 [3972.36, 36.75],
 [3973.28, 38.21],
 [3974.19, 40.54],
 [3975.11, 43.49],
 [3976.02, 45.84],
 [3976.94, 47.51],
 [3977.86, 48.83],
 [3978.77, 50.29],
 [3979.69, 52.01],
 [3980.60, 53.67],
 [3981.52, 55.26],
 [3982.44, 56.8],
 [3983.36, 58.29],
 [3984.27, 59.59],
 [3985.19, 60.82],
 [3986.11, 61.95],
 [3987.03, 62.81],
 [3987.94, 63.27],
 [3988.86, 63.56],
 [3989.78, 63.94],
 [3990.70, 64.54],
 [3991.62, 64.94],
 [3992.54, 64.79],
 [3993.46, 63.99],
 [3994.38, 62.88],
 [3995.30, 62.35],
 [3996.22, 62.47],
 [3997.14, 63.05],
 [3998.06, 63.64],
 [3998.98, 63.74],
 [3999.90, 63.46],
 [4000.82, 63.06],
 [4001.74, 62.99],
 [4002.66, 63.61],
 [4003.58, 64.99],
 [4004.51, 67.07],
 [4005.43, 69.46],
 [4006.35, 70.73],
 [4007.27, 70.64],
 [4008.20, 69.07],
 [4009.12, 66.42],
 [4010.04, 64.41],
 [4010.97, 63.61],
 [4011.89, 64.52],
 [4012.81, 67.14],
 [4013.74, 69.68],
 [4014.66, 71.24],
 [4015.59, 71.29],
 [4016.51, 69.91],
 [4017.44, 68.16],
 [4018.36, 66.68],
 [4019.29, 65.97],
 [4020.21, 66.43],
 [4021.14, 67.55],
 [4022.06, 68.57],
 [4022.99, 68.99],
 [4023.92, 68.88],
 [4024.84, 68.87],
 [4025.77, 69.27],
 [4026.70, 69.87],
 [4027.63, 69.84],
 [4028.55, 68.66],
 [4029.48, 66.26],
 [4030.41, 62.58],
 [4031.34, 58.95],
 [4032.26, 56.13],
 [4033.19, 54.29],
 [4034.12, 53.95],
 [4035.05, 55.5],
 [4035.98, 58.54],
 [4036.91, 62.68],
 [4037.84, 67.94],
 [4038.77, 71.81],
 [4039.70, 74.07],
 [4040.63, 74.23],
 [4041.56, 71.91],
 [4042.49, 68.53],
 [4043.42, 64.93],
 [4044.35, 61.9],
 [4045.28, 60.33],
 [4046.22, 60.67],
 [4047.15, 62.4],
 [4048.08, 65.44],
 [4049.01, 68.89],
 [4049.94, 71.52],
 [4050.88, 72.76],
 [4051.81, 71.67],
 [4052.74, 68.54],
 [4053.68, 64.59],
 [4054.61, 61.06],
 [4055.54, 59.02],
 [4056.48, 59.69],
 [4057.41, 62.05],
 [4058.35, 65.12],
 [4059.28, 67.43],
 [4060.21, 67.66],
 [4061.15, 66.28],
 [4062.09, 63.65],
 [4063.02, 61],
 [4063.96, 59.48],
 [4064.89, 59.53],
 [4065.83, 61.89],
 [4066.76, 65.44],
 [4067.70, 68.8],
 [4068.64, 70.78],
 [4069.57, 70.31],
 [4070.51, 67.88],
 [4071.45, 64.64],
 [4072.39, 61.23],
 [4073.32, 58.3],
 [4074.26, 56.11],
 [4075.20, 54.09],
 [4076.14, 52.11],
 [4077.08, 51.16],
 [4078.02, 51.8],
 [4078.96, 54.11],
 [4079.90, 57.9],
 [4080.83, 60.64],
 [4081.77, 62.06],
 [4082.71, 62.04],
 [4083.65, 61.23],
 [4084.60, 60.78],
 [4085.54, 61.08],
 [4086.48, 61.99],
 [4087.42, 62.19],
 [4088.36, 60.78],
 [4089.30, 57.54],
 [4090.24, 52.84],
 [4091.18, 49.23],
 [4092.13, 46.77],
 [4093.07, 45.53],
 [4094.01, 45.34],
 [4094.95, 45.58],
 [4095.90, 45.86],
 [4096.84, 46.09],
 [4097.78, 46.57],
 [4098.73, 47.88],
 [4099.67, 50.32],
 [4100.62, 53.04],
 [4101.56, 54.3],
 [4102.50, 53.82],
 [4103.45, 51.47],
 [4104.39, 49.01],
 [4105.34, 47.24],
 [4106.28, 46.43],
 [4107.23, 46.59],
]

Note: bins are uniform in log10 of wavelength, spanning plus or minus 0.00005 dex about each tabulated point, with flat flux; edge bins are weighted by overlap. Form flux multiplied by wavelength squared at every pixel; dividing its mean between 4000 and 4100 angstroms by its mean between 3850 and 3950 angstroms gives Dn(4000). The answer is 1.30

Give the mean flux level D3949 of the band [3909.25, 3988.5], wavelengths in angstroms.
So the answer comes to 50.9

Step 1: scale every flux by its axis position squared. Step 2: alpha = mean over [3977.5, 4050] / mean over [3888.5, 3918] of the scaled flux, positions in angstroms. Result 1.3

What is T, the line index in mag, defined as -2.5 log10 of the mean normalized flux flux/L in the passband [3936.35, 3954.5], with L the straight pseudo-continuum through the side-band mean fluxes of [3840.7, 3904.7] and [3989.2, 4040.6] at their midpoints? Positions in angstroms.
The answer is 0.047 mag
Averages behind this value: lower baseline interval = 50.8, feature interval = 55.9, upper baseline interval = 65.6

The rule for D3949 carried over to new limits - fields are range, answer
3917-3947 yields 49.4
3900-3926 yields 55.3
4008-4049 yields 65.9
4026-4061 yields 64.9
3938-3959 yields 56.5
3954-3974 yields 45.7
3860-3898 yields 49.6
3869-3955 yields 50.5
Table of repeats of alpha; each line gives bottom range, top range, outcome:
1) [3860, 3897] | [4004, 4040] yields 1.44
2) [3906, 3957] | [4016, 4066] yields 1.31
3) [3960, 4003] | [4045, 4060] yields 1.26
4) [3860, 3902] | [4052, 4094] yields 1.34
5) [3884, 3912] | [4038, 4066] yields 1.49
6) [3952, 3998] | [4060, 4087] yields 1.22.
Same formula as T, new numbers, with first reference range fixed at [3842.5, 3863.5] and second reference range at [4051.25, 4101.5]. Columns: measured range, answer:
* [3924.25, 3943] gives 0.256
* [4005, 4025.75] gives -0.181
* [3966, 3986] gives 0.224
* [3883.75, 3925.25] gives 0.112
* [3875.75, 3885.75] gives 0.158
